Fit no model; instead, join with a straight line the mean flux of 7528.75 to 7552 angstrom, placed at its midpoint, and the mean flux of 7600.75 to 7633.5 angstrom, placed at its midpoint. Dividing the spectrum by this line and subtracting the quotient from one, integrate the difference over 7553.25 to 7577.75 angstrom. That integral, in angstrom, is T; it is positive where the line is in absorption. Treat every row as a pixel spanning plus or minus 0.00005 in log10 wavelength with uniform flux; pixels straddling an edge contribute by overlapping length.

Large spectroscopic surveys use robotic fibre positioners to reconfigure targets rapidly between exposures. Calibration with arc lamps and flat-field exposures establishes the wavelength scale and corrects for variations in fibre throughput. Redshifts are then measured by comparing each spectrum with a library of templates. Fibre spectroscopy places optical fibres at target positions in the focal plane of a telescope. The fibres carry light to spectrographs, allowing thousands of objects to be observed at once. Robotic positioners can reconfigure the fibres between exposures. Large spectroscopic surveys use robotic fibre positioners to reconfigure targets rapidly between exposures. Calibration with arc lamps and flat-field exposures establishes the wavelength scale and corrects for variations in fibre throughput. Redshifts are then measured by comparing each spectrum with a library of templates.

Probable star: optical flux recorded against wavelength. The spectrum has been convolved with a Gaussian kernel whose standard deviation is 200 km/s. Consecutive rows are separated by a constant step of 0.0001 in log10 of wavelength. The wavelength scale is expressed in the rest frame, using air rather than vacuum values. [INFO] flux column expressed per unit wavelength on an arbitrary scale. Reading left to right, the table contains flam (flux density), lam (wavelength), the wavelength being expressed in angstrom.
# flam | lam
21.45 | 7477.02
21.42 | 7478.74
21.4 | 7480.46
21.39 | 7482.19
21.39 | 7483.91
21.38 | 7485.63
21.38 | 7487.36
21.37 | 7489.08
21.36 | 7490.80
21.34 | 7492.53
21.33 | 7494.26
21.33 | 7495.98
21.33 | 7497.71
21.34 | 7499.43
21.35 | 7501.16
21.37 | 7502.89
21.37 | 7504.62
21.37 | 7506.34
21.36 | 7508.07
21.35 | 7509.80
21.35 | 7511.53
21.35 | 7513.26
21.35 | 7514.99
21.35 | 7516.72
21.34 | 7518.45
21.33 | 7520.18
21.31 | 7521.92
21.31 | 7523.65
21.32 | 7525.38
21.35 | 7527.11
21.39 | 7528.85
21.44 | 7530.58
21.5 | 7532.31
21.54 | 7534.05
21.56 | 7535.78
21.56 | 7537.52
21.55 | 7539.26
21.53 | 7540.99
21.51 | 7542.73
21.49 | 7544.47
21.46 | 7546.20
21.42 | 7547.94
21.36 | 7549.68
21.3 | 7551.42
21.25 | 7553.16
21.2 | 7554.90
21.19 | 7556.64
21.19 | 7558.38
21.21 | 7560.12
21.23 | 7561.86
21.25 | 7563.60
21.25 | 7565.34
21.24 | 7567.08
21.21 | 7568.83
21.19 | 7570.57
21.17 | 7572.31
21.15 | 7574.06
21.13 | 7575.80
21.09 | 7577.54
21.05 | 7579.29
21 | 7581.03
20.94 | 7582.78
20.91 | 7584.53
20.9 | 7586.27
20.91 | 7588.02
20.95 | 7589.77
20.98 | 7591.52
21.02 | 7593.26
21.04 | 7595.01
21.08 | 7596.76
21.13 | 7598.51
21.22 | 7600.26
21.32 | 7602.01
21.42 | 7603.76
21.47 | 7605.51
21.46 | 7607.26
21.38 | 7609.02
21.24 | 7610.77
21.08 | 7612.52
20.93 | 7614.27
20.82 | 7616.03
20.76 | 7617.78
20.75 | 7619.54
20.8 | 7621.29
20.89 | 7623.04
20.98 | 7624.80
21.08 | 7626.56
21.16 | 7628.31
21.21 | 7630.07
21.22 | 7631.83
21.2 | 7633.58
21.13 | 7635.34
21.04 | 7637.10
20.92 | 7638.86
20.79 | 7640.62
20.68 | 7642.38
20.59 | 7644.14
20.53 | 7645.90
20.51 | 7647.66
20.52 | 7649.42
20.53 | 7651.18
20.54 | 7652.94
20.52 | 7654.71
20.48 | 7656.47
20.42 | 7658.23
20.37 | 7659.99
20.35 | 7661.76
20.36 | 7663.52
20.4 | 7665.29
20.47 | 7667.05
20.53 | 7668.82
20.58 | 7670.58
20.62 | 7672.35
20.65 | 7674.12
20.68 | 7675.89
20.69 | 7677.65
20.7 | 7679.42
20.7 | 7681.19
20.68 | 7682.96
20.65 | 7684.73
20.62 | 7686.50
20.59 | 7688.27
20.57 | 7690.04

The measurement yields 0.2 angstrom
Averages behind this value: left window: 21.5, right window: 21.1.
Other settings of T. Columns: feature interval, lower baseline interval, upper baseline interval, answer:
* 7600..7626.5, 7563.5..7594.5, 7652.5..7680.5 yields -0.31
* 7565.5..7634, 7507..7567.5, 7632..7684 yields -0.34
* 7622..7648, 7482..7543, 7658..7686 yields -0.24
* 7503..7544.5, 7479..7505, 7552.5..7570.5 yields -0.22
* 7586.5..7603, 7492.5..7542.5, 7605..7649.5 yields 0.02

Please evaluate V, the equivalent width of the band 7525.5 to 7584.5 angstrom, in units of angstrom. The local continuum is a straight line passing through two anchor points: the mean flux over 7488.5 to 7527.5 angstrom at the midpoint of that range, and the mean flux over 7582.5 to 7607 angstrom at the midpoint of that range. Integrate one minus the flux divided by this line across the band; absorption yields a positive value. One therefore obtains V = -0.2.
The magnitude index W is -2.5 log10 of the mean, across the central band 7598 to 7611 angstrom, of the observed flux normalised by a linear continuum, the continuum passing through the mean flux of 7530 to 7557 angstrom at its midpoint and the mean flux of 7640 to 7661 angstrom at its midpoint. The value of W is -0.02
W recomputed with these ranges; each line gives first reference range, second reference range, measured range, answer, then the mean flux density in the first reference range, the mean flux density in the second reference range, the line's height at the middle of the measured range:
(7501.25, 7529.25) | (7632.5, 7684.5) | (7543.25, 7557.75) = -0.01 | 21.3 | 20.6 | 21.2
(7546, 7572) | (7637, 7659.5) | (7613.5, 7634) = -0.01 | 21.3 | 20.6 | 20.8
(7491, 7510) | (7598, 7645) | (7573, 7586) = 0.01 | 21.3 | 21.1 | 21.2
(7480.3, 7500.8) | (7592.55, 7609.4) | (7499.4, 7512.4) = 0.00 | 21.4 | 21.2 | 21.3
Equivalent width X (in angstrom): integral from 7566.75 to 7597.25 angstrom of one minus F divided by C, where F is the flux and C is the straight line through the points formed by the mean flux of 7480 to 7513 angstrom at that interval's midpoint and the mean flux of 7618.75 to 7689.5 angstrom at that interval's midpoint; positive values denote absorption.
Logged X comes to -0.07 angstrom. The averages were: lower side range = 21.4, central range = 21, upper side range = 20.7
